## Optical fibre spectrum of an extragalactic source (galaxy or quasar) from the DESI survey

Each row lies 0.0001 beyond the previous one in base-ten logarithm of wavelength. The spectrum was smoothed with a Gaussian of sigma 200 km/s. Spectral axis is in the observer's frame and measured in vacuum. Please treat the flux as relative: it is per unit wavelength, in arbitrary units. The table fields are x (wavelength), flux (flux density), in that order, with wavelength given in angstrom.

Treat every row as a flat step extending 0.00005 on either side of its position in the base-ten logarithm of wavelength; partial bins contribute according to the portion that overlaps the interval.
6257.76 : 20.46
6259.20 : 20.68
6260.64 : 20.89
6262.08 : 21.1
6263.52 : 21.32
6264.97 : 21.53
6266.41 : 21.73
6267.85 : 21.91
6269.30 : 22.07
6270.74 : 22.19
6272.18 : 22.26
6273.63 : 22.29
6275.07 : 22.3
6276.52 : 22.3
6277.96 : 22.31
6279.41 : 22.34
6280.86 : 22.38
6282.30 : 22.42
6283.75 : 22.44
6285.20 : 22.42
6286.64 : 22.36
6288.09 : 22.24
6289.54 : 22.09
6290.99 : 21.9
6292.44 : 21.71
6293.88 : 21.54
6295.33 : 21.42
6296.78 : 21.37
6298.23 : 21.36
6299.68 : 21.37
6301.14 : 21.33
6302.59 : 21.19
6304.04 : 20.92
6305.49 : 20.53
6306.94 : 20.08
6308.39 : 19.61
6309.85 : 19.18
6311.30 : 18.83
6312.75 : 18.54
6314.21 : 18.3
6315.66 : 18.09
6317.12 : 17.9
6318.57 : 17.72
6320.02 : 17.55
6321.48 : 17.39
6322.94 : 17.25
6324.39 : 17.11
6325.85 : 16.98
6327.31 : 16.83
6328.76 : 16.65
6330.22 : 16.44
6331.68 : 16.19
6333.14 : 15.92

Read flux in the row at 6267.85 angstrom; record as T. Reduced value 21.91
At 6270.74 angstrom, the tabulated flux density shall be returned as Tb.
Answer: 22.19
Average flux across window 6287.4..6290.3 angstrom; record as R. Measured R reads 22.1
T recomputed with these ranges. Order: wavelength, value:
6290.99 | 21.9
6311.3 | 18.83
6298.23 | 21.36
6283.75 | 22.44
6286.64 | 22.36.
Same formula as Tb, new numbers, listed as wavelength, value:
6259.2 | 20.68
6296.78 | 21.37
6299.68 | 21.37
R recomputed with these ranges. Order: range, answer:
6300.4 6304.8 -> 21.1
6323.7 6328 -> 16.9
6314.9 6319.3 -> 17.9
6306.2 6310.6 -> 19.6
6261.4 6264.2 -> 21.2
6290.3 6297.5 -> 21.6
